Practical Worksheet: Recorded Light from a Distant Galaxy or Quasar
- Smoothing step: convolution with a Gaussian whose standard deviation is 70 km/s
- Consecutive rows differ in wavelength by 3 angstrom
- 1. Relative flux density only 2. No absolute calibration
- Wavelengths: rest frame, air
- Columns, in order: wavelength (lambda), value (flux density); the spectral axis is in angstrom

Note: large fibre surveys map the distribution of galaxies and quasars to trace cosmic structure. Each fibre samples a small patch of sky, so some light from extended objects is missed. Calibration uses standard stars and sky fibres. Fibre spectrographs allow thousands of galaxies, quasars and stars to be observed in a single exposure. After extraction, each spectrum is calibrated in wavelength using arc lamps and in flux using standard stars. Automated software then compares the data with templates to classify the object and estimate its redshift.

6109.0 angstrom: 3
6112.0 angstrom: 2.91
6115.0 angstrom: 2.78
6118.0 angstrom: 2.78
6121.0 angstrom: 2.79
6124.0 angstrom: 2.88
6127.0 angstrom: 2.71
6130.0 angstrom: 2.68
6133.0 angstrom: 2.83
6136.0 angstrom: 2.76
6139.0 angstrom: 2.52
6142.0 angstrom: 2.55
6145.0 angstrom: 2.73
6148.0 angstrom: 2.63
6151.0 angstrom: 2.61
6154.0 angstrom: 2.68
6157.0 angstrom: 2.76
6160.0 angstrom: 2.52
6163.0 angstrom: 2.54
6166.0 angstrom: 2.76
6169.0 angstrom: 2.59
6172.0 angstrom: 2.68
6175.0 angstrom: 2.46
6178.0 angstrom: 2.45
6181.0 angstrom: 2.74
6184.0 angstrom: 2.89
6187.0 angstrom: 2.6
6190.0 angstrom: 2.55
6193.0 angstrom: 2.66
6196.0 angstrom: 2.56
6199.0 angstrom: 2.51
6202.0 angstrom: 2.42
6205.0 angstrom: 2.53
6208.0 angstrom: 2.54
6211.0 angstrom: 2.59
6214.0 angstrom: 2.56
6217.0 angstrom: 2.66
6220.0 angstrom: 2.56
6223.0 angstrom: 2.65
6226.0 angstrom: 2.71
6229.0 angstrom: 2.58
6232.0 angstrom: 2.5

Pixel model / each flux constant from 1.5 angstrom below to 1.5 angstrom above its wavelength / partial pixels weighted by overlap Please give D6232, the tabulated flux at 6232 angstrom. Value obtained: 2.5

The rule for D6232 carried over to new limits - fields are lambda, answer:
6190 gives 2.55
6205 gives 2.53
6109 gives 3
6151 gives 2.61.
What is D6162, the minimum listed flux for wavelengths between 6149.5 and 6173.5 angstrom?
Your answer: 2.52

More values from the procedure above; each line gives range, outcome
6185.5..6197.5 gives 2.55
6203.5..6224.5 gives 2.53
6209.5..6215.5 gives 2.56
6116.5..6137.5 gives 2.68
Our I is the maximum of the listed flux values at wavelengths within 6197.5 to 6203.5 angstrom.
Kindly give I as 2.51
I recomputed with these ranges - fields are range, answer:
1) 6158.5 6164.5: 2.54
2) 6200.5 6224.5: 2.66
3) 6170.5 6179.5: 2.68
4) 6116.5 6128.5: 2.88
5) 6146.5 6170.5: 2.76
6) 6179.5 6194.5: 2.89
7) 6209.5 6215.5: 2.59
